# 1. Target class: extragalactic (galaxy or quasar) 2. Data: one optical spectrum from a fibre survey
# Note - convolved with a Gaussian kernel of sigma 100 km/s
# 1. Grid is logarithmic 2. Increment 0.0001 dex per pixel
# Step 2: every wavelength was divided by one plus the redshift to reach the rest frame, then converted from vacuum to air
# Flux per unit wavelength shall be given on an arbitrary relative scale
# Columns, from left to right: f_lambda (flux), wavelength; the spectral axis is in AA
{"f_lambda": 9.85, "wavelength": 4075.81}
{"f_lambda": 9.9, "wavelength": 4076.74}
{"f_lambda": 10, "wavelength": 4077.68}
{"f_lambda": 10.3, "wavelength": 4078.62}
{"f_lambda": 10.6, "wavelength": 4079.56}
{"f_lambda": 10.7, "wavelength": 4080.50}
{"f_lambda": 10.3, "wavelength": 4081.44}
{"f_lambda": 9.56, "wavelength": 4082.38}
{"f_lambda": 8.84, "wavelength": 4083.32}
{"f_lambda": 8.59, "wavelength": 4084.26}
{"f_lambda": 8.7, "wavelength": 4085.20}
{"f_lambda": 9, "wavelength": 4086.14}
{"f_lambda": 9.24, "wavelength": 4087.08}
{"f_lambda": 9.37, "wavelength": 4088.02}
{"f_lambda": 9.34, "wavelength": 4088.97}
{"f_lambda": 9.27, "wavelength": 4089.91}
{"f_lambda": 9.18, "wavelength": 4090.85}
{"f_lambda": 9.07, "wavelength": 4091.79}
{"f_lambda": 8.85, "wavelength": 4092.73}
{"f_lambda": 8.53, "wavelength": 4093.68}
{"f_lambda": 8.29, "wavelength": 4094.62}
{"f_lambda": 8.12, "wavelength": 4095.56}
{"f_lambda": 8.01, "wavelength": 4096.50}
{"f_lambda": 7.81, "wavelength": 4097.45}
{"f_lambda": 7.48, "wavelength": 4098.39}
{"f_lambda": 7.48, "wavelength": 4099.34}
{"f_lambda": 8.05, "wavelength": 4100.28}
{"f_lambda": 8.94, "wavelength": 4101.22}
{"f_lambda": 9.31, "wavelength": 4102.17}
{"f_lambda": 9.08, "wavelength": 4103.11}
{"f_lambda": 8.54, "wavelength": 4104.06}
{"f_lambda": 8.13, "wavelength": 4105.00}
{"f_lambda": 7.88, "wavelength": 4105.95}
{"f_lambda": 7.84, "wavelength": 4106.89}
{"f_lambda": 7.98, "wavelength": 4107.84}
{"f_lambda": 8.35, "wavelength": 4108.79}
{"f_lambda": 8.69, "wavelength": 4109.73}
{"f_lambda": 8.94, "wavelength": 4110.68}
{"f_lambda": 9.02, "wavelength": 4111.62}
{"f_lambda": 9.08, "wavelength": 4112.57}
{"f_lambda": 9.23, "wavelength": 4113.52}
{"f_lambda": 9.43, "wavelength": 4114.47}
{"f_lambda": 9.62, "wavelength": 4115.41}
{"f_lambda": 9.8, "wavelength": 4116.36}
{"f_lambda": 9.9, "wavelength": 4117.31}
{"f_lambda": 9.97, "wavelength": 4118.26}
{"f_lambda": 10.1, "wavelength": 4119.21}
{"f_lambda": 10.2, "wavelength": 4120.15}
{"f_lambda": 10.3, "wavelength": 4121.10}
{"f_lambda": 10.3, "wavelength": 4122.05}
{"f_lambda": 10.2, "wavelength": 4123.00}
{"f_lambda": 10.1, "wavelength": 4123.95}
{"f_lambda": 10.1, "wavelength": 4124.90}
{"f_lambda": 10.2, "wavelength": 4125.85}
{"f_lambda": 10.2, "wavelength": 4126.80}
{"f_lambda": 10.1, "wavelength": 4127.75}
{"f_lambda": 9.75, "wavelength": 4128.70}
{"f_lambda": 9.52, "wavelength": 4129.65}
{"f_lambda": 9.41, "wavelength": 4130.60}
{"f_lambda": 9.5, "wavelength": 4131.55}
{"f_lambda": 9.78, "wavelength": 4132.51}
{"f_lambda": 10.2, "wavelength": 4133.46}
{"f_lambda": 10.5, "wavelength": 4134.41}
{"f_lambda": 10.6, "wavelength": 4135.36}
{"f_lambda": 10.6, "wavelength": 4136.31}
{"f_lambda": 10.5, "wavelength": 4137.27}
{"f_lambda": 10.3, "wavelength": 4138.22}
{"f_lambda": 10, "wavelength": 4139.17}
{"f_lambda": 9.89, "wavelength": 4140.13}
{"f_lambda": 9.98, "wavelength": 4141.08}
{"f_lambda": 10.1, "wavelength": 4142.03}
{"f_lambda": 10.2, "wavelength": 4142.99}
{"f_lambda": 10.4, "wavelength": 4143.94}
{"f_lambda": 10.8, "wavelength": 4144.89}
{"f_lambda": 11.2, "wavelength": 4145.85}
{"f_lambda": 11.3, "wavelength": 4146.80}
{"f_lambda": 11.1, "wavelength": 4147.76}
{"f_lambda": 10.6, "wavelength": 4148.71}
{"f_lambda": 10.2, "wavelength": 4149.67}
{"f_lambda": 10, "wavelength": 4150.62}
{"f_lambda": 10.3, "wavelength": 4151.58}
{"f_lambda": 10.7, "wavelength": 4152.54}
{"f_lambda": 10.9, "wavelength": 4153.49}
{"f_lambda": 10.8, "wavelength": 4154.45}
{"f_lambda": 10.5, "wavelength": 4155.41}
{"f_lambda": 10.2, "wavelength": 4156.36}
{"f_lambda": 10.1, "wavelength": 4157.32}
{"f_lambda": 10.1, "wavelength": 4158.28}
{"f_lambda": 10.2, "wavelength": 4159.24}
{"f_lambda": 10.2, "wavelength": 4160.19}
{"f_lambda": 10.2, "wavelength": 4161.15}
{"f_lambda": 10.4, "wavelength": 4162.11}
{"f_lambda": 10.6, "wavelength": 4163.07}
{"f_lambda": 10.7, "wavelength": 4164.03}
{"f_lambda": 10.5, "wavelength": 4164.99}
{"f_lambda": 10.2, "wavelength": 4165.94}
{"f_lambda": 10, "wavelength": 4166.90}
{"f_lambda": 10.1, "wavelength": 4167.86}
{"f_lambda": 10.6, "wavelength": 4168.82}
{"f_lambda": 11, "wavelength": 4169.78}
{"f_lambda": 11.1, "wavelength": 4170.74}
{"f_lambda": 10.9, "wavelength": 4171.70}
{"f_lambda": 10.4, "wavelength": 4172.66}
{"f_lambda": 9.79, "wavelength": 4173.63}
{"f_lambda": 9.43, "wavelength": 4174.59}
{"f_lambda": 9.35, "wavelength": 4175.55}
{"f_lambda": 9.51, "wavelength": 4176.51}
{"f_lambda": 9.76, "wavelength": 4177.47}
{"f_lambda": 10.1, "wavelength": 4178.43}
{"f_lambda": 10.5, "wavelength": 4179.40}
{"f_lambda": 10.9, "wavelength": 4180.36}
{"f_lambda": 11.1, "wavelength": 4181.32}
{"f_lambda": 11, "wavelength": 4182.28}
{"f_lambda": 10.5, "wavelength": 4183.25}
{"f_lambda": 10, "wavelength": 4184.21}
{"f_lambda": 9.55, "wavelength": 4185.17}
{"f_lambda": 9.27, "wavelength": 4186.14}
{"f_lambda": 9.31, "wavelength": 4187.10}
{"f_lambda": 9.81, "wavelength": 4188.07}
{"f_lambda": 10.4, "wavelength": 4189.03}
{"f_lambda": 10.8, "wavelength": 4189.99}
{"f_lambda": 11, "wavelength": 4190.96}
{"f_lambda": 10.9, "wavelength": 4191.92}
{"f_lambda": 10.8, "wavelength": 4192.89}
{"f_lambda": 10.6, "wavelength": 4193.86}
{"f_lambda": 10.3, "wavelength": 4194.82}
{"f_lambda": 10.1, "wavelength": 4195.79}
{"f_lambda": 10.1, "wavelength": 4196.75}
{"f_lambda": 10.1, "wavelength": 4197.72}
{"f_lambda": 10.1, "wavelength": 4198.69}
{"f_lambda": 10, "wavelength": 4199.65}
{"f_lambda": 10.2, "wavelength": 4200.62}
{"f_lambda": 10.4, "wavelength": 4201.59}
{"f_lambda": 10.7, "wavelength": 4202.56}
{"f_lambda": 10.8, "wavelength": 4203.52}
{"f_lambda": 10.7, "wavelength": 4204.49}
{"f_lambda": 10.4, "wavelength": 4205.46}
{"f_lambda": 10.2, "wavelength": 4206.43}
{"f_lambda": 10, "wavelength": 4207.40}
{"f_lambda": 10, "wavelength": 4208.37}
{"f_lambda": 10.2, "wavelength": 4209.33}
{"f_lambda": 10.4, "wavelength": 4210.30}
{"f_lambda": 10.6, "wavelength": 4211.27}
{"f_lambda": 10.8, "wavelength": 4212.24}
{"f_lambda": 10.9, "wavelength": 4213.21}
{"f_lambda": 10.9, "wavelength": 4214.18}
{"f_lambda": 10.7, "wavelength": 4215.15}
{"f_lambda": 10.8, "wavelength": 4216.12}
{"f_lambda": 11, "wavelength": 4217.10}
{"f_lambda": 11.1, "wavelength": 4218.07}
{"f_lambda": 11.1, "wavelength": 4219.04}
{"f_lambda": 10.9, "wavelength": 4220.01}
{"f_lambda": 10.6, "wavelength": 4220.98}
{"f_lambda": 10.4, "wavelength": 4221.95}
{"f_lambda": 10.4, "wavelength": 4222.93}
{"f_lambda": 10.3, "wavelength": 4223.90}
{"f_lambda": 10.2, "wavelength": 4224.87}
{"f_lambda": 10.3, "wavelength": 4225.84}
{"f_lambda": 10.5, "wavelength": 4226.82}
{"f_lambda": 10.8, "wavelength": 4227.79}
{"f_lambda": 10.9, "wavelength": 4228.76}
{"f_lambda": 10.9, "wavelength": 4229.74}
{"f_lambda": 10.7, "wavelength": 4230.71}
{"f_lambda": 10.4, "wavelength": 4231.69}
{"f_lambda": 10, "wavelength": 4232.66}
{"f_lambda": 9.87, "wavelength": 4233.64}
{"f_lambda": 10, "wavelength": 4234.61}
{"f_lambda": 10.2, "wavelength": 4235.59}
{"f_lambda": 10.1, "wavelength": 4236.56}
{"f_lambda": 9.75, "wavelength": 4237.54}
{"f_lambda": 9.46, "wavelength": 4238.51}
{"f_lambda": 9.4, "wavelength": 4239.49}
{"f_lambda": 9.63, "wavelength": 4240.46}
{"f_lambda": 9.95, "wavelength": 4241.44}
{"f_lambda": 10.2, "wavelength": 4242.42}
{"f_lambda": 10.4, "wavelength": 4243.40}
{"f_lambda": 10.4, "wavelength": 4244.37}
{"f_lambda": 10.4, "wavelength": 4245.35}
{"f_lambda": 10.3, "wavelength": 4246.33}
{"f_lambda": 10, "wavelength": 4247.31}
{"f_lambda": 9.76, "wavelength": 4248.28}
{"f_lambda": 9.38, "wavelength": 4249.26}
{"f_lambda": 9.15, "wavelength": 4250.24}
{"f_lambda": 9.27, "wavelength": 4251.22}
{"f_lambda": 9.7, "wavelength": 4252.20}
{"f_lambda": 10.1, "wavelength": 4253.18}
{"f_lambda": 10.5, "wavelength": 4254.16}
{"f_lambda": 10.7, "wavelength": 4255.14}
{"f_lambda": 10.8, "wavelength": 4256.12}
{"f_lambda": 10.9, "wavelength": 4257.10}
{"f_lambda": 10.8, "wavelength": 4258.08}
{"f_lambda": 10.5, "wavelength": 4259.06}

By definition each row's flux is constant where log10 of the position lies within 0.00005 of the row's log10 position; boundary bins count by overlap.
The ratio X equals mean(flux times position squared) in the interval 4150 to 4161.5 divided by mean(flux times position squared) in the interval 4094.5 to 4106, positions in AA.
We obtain 1.29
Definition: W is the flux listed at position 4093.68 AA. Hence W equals 8.53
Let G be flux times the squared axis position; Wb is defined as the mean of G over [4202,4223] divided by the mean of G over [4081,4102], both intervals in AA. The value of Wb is 1.29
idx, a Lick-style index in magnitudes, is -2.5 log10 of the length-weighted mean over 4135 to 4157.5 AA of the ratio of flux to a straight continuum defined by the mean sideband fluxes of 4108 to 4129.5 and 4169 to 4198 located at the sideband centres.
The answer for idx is -0.06 mag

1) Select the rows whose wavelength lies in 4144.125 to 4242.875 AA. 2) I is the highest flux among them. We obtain 11.3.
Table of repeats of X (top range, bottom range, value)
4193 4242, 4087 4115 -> 1.27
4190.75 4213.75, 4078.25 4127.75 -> 1.19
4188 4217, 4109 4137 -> 1.11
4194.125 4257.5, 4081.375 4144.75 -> 1.16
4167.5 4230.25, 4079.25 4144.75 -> 1.16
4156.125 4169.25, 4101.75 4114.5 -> 1.22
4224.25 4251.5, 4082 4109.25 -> 1.26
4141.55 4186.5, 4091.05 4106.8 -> 1.28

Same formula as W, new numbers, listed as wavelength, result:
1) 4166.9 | 10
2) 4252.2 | 9.7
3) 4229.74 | 10.9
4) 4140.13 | 9.89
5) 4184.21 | 10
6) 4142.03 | 10.1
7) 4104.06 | 8.54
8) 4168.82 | 10.6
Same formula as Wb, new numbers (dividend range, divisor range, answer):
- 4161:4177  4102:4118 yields 1.19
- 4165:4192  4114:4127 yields 1.05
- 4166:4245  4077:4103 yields 1.21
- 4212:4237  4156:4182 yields 1.05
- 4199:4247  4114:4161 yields 1.06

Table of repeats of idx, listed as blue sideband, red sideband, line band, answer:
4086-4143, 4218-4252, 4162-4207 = -0.05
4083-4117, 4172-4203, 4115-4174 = -0.09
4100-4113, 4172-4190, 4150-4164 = -0.09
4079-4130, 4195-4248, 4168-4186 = -0.04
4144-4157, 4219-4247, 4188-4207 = 0.00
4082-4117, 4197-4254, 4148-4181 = -0.09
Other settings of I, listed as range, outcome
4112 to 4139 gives 10.6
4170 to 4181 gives 11.1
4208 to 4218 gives 11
